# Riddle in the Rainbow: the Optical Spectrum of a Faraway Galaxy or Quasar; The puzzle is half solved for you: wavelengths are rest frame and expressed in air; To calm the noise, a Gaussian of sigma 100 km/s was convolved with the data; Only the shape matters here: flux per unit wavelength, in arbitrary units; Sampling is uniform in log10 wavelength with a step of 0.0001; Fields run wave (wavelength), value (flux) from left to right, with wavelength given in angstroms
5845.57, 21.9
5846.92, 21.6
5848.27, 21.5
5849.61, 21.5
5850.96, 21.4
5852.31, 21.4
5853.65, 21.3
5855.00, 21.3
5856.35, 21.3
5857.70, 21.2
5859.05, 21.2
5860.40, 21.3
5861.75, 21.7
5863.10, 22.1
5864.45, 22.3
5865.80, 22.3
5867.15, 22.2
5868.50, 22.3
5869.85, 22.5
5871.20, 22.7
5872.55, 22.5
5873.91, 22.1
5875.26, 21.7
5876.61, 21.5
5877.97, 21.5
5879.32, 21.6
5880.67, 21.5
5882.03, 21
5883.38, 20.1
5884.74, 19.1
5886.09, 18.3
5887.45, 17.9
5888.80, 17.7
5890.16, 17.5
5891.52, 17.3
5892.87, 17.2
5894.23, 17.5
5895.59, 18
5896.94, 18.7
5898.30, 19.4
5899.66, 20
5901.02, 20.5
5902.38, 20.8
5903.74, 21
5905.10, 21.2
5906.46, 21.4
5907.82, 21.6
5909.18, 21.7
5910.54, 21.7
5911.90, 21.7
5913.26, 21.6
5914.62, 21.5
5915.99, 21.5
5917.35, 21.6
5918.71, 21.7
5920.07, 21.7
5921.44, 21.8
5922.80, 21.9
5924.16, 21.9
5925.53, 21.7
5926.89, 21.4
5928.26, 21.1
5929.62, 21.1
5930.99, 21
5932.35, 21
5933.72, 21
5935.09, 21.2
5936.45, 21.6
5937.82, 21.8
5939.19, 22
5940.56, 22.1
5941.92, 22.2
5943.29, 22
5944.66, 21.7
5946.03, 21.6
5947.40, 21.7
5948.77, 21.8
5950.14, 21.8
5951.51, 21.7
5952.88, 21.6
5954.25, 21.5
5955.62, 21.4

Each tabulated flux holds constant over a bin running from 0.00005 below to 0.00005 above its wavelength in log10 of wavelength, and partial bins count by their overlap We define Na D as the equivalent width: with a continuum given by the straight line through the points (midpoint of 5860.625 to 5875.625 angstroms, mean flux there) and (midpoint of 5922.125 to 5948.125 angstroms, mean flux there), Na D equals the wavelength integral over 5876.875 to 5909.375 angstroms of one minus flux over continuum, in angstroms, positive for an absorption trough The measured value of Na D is 3.39 angstroms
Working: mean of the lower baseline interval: 22.2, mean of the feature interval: 19.7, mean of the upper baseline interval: 21.6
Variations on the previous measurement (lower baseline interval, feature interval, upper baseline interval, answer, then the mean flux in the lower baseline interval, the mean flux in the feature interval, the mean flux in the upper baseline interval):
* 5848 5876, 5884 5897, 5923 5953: 2.30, 21.8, 17.9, 21.6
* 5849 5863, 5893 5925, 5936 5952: 1.22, 21.4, 20.8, 21.8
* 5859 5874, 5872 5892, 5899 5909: 1.45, 22.1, 20.1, 21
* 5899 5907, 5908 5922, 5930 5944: -0.38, 20.8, 21.6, 21.6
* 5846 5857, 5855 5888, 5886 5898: -2.87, 21.4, 21.3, 17.8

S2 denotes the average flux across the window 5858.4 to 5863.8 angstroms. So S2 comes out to 21.6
